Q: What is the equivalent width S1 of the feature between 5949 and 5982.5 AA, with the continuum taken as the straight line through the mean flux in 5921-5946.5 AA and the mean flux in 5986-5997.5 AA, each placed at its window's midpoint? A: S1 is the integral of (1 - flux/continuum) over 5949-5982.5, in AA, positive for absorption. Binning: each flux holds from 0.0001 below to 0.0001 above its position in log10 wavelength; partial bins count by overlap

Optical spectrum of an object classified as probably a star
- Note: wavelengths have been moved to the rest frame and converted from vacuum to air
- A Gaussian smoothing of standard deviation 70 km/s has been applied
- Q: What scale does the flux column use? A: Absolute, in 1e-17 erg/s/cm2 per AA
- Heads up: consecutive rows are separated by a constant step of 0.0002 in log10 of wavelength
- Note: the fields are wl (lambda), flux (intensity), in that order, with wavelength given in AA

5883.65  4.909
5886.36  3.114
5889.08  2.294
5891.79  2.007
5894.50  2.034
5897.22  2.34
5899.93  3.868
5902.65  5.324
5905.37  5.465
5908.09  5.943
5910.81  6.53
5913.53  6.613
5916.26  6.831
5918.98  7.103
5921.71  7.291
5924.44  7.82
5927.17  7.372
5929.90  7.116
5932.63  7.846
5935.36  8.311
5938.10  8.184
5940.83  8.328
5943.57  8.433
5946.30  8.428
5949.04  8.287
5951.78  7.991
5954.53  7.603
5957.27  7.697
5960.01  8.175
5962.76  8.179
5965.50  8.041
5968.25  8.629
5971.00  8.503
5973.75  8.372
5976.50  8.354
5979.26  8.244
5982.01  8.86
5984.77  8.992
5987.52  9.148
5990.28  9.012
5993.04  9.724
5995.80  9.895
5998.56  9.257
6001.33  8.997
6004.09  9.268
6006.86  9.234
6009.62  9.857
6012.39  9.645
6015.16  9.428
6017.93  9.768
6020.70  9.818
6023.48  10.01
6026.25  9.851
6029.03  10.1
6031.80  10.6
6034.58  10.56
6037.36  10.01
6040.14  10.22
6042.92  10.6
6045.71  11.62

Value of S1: 2.1 AA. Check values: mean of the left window 7.91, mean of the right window 9.44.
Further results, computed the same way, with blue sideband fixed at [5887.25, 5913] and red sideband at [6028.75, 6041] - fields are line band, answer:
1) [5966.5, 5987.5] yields -2.66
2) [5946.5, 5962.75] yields -3.52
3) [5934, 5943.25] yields -3.87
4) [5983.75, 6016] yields -2.59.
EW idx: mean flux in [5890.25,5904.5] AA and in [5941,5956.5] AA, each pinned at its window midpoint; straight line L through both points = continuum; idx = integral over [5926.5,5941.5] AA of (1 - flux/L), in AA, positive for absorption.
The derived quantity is -2.56 AA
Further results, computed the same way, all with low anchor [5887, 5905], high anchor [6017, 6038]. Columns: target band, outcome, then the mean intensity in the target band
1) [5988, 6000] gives -1.63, 9.44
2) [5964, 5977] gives -2.40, 8.38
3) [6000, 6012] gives -0.54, 9.37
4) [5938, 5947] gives -4.48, 8.37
